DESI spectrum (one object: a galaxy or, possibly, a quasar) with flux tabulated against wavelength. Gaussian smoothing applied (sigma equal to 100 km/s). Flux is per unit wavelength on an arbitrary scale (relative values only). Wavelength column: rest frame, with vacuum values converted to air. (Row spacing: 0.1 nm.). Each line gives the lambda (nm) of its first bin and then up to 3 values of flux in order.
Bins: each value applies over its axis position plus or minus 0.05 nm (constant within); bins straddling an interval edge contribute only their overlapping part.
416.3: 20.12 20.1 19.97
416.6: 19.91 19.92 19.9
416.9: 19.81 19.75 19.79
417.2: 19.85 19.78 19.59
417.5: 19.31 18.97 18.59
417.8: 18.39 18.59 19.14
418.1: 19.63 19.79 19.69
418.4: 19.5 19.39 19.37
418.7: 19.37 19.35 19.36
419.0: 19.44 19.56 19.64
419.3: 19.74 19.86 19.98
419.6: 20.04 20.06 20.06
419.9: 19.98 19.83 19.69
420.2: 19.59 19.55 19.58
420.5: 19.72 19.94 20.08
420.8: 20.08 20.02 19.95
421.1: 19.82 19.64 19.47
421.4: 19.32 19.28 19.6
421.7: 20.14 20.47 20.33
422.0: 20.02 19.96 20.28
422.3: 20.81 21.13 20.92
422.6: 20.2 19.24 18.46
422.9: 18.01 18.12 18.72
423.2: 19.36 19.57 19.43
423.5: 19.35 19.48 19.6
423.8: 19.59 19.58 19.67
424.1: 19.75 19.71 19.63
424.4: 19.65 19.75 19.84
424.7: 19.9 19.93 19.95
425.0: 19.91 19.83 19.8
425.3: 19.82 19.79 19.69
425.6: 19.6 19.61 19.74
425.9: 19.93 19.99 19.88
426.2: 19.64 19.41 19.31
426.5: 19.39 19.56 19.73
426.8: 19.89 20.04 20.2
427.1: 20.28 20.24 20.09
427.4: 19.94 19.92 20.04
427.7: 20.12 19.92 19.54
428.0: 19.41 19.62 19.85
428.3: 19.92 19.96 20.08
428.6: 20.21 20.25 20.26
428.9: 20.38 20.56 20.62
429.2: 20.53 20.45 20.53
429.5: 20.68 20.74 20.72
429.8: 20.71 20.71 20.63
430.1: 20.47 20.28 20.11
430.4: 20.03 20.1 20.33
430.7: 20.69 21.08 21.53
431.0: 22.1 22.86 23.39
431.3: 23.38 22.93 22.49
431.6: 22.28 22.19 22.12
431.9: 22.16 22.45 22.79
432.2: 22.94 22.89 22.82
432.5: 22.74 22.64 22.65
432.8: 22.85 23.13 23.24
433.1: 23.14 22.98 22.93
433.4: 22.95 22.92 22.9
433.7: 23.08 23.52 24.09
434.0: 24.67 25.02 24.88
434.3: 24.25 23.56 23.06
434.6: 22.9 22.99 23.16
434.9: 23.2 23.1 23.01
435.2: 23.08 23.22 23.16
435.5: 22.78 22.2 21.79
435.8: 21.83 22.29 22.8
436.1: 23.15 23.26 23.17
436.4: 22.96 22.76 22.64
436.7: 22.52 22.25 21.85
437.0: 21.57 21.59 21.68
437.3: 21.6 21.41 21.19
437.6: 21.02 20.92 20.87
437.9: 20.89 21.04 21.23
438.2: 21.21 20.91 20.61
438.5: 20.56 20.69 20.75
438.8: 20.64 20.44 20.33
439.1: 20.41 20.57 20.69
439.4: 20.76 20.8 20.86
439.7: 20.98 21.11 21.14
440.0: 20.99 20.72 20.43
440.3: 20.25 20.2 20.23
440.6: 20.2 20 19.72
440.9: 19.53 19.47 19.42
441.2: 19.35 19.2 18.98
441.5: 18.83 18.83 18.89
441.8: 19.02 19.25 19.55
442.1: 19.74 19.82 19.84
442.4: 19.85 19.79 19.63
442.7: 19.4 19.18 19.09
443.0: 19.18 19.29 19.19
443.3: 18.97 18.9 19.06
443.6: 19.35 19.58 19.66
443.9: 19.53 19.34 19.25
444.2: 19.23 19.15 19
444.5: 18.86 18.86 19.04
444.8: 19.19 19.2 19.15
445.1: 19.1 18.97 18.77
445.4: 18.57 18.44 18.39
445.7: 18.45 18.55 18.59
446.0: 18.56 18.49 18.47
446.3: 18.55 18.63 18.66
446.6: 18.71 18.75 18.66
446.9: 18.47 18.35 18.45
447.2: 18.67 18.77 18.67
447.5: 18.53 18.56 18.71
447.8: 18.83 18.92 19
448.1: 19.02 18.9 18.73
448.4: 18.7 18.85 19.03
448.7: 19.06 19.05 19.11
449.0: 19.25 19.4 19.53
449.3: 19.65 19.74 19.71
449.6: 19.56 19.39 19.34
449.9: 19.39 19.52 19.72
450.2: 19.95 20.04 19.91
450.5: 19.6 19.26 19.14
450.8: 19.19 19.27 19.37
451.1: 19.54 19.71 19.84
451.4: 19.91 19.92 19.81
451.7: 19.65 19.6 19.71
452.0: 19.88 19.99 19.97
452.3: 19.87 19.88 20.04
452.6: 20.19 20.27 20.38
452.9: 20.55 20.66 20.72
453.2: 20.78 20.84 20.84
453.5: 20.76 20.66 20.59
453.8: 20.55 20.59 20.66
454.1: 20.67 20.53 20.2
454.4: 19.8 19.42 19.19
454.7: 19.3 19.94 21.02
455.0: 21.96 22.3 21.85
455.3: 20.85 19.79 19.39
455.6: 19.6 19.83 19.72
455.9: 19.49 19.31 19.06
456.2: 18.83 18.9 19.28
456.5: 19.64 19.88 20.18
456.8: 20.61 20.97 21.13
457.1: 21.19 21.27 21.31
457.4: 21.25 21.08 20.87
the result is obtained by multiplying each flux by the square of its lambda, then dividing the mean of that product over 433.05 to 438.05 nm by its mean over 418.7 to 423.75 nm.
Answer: 1.2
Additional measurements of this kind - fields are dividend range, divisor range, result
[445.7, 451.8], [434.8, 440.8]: 0.93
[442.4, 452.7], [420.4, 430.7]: 1.07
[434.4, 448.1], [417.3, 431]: 1.10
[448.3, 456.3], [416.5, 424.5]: 1.17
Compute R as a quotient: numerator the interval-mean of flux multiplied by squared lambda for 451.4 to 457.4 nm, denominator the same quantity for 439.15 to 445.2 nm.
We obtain 1.09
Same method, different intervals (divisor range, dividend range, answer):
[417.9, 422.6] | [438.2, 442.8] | 1.11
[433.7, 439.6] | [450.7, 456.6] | 0.98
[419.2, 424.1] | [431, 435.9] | 1.23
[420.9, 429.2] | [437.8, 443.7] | 1.09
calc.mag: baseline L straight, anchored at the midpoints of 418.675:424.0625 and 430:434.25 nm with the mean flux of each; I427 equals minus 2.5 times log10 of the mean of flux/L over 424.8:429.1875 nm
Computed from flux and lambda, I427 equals 0.07 mag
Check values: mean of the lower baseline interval 19.7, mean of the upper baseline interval 22.5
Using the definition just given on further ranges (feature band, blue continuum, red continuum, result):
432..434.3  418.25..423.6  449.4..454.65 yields -0.17 mag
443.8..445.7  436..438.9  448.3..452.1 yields 0.08 mag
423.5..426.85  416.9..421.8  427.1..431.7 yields 0.03 mag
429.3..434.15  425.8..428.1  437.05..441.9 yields -0.11 mag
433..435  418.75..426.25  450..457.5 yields -0.18 mag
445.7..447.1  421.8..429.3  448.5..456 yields 0.08 mag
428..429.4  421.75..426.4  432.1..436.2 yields 0.06 mag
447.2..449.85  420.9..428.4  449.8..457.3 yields 0.05 mag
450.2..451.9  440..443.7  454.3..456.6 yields 0.01 mag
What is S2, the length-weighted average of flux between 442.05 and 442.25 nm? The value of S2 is 19.8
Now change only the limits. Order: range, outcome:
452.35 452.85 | 20.2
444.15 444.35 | 19.2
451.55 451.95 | 19.7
